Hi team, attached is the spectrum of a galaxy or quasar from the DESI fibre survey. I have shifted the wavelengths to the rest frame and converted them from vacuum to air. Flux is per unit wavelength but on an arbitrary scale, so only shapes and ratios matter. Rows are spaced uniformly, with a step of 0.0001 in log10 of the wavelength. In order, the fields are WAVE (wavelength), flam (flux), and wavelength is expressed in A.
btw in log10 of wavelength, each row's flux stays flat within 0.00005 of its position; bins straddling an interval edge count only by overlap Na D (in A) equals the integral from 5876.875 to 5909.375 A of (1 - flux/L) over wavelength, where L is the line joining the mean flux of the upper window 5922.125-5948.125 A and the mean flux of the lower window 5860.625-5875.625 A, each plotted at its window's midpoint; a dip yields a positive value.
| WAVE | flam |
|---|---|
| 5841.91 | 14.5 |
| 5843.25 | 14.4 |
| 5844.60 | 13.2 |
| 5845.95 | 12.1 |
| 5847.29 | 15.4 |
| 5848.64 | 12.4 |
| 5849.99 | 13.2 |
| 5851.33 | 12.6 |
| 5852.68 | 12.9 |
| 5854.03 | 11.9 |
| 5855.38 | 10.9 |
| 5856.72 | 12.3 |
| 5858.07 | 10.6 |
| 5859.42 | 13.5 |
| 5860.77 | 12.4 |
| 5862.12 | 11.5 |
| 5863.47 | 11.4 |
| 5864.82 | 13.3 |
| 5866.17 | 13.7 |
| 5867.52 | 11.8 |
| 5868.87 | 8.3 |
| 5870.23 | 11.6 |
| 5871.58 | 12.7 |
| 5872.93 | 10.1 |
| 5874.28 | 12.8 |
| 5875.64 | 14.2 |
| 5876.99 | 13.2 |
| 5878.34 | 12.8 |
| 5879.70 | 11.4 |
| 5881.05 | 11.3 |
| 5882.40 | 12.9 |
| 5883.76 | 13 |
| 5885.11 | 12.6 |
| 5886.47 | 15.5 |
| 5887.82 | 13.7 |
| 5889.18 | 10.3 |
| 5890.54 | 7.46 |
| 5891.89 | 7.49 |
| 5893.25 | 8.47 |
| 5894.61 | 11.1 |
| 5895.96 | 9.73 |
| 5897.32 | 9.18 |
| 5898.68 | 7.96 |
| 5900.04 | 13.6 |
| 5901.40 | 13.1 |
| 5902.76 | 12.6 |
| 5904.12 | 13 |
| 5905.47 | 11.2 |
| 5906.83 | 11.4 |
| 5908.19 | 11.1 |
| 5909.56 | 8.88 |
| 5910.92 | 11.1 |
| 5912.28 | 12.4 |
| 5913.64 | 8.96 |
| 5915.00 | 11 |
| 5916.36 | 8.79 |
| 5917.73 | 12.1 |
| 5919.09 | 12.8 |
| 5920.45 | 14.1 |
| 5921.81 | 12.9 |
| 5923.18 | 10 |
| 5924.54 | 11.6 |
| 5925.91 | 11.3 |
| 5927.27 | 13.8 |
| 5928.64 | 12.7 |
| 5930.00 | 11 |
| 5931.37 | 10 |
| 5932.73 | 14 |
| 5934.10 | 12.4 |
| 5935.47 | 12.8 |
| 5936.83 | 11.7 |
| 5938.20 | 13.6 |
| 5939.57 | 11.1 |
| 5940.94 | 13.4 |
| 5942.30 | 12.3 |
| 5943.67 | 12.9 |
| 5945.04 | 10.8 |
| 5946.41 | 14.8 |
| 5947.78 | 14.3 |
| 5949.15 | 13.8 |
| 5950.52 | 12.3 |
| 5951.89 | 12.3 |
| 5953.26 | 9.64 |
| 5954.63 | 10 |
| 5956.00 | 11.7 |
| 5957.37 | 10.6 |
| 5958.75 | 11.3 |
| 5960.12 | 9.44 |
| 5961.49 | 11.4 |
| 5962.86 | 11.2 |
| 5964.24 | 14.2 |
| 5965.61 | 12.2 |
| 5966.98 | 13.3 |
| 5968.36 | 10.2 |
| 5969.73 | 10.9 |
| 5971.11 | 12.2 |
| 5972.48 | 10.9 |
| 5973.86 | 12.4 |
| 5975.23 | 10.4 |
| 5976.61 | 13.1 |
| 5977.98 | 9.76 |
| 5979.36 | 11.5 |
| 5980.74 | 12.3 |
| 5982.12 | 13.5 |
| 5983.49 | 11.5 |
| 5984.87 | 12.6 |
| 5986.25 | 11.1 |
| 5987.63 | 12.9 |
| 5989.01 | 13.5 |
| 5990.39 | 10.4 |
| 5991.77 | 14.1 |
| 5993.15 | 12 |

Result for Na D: 1.8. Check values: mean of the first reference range 11.9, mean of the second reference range 12.3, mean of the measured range 11.3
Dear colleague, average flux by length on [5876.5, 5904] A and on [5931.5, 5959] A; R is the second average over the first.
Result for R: 1.1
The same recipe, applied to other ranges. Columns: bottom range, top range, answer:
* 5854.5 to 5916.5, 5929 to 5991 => 1.04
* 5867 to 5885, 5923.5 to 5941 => 1.01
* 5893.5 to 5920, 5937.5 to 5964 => 1.08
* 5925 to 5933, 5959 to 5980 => 0.96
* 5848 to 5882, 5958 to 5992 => 0.98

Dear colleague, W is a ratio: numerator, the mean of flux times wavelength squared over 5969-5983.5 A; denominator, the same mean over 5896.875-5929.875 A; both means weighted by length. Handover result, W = 1.04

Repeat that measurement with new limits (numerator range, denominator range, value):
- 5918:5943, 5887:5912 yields 1.16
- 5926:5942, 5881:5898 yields 1.15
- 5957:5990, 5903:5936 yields 1.03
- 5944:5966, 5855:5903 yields 1.05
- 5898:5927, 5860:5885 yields 0.96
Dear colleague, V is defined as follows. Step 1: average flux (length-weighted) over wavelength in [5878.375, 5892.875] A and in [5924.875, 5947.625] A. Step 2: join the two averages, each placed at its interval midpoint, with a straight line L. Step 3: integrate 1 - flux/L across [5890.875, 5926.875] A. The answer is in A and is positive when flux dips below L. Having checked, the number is 2.97 A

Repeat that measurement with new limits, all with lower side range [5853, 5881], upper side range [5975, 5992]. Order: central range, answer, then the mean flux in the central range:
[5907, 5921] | 1.1 A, 11.1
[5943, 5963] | 0.4 A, 11.8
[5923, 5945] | -0.3 A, 12.2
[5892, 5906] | 1.4 A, 10.9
